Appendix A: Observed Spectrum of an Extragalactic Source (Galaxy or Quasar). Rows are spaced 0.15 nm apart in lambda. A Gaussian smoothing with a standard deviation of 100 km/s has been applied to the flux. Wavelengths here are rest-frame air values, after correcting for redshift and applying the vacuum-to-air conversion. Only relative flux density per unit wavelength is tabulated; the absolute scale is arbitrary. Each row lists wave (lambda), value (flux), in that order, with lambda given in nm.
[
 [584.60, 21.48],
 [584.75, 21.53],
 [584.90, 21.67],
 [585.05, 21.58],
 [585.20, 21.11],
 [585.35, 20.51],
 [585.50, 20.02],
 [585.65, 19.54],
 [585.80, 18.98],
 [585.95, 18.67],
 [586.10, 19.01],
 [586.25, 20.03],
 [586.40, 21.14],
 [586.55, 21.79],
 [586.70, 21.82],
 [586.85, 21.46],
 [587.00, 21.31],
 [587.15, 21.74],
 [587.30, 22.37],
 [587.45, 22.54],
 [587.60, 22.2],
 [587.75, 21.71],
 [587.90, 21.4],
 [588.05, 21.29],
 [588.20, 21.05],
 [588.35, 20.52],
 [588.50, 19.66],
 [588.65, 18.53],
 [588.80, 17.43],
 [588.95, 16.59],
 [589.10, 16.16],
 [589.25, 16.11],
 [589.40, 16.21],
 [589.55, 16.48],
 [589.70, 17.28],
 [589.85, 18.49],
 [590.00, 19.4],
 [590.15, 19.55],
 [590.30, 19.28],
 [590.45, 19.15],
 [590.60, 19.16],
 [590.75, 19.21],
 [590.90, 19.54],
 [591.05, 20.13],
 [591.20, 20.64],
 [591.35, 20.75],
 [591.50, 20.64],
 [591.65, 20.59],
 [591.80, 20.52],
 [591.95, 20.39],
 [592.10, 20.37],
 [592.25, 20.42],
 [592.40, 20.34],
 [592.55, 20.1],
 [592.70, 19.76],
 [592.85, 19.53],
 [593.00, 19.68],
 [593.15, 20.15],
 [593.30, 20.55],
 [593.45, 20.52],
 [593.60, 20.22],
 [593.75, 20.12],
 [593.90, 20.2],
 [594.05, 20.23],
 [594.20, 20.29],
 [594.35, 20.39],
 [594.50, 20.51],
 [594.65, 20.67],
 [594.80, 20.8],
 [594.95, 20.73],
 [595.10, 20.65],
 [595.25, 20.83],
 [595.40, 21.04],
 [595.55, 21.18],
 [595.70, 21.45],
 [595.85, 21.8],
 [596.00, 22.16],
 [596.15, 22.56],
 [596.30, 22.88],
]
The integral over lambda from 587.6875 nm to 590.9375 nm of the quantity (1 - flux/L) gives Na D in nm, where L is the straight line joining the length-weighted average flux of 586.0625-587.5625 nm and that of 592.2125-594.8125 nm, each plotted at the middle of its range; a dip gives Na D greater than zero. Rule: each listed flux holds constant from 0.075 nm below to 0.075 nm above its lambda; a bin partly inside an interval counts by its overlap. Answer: 0.33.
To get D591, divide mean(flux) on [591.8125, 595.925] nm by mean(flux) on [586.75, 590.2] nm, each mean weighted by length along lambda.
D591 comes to 1.05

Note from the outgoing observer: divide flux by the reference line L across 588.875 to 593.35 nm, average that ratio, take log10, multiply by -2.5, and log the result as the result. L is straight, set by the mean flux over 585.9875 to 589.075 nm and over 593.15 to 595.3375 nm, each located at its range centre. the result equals 0.07 mag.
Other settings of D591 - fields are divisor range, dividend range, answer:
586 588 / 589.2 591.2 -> 0.87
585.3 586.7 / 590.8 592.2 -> 1.02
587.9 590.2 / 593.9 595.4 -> 1.12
